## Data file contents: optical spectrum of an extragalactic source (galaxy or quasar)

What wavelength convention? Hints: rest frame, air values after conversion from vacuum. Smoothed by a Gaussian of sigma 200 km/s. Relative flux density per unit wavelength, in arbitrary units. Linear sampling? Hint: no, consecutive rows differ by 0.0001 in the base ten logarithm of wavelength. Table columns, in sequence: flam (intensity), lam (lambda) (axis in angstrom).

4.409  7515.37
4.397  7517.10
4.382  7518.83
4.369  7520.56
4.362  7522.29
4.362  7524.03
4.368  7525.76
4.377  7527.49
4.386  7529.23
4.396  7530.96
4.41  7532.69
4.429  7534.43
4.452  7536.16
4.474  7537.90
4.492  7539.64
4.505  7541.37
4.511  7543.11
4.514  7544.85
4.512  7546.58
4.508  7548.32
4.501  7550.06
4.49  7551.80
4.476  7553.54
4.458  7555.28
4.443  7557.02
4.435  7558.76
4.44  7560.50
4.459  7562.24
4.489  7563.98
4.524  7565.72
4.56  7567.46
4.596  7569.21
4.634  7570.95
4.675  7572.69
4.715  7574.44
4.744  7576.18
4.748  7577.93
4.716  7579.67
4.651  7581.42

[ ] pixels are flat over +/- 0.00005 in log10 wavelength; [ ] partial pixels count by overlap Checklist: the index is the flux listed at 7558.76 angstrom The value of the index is 4.435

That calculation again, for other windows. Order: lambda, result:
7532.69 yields 4.41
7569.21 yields 4.596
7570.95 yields 4.634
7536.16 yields 4.452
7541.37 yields 4.505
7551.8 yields 4.49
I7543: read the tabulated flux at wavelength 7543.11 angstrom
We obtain 4.511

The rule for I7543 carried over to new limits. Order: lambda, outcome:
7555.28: 4.458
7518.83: 4.382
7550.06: 4.501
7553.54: 4.476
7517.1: 4.397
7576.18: 4.744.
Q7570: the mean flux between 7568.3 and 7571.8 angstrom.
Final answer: 4.61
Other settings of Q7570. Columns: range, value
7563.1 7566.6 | 4.51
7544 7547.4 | 4.52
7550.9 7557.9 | 4.47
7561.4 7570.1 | 4.53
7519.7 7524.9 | 4.36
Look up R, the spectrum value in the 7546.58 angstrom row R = 4.512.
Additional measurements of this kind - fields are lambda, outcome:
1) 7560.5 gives 4.44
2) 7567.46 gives 4.56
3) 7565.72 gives 4.524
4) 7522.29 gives 4.362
